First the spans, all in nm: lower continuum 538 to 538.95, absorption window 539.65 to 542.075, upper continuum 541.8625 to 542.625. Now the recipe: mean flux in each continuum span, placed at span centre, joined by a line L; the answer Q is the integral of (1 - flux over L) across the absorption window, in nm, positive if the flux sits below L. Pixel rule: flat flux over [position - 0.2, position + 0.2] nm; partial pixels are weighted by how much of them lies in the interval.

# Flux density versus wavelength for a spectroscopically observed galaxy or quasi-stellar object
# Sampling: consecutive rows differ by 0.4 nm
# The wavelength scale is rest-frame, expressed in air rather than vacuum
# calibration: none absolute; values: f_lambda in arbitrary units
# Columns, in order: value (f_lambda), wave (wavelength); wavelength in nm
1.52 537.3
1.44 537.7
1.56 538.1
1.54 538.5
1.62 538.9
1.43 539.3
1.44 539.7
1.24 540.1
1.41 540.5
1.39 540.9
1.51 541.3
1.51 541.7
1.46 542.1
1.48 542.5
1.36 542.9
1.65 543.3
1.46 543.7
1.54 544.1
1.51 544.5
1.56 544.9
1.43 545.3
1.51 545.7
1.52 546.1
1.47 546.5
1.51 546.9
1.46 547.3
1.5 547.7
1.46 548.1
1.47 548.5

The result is 0.14 nm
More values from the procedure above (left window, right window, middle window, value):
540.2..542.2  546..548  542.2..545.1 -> -0.09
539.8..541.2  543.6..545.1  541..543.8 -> -0.09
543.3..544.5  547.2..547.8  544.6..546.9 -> 0.00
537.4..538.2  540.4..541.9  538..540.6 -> 0.03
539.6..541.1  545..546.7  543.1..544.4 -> -0.10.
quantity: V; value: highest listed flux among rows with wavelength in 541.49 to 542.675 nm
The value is 1.51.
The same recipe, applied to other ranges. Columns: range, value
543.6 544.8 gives 1.54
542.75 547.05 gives 1.65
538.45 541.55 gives 1.62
